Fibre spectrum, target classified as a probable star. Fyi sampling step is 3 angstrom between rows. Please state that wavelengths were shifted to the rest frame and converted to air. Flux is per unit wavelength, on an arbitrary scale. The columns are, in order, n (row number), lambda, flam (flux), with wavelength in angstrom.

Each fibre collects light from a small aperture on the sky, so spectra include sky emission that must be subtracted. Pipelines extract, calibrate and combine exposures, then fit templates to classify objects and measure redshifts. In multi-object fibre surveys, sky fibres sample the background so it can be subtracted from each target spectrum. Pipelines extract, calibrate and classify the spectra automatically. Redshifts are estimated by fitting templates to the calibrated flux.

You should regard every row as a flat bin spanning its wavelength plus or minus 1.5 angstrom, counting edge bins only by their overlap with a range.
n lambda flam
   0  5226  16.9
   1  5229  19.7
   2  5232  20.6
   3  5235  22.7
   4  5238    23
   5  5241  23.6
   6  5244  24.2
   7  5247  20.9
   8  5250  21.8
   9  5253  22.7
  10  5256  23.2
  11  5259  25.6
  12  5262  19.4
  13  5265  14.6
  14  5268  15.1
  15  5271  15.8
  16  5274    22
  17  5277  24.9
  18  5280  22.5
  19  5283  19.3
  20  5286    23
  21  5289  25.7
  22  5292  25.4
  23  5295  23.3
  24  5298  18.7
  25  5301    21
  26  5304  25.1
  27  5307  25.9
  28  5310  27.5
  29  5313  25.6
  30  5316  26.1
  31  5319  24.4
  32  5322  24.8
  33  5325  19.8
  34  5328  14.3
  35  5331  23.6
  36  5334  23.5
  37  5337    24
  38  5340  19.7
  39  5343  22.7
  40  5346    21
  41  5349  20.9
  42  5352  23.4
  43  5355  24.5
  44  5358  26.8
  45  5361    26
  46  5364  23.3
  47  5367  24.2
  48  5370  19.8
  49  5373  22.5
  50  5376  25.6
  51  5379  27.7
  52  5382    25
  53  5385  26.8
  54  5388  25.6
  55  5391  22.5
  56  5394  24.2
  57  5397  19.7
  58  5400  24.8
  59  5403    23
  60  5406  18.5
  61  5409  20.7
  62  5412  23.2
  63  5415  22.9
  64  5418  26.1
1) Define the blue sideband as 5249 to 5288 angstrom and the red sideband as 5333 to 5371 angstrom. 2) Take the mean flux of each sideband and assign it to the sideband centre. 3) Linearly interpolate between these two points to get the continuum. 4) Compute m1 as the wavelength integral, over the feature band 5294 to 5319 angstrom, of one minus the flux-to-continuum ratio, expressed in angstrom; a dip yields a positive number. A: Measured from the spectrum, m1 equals -2.6 angstrom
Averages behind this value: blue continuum 20.8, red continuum 23.1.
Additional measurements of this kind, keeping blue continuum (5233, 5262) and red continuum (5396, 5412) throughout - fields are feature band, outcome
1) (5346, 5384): -3.8 angstrom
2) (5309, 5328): -1.3 angstrom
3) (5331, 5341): -0.3 angstrom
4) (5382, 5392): -1.6 angstrom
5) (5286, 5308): -1.0 angstrom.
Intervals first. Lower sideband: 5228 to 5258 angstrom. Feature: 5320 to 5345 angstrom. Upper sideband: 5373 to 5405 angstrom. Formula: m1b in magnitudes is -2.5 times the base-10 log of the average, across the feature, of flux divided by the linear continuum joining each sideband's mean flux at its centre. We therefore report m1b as 0.09 mag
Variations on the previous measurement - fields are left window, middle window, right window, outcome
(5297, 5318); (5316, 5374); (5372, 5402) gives 0.08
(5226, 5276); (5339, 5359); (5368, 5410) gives 0.00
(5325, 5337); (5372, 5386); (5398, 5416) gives -0.18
